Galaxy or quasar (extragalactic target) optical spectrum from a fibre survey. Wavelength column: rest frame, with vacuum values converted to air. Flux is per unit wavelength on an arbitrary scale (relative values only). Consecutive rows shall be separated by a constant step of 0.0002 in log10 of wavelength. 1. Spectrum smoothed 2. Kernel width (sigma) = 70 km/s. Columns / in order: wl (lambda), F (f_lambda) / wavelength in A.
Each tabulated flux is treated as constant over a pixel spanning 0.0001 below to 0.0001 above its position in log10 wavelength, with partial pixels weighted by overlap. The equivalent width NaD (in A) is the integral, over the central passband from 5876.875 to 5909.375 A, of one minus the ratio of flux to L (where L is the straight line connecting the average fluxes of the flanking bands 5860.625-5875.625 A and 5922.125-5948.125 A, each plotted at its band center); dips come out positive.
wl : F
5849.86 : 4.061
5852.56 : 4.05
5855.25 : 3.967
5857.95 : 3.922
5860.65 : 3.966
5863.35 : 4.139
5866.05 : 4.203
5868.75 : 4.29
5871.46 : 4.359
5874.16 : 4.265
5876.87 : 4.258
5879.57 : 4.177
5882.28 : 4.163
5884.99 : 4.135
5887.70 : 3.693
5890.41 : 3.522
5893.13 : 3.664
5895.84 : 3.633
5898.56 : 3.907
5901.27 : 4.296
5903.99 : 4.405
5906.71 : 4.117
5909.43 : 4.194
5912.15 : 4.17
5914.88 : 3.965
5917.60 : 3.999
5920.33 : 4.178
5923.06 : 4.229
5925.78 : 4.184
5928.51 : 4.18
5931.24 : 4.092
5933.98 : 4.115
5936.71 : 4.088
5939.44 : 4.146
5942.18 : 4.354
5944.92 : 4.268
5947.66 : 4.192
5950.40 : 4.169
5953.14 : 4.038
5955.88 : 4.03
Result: 1.7 A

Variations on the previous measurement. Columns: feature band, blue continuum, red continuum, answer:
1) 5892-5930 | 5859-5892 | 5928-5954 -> 0.5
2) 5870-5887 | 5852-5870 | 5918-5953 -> -0.4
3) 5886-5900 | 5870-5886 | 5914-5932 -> 1.7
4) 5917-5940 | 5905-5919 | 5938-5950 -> 0.1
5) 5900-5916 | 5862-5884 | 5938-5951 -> 0.1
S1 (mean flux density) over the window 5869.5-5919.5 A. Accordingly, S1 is 4.06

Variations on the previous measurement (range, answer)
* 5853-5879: 4.15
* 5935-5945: 4.2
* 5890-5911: 3.99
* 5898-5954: 4.16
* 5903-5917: 4.15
